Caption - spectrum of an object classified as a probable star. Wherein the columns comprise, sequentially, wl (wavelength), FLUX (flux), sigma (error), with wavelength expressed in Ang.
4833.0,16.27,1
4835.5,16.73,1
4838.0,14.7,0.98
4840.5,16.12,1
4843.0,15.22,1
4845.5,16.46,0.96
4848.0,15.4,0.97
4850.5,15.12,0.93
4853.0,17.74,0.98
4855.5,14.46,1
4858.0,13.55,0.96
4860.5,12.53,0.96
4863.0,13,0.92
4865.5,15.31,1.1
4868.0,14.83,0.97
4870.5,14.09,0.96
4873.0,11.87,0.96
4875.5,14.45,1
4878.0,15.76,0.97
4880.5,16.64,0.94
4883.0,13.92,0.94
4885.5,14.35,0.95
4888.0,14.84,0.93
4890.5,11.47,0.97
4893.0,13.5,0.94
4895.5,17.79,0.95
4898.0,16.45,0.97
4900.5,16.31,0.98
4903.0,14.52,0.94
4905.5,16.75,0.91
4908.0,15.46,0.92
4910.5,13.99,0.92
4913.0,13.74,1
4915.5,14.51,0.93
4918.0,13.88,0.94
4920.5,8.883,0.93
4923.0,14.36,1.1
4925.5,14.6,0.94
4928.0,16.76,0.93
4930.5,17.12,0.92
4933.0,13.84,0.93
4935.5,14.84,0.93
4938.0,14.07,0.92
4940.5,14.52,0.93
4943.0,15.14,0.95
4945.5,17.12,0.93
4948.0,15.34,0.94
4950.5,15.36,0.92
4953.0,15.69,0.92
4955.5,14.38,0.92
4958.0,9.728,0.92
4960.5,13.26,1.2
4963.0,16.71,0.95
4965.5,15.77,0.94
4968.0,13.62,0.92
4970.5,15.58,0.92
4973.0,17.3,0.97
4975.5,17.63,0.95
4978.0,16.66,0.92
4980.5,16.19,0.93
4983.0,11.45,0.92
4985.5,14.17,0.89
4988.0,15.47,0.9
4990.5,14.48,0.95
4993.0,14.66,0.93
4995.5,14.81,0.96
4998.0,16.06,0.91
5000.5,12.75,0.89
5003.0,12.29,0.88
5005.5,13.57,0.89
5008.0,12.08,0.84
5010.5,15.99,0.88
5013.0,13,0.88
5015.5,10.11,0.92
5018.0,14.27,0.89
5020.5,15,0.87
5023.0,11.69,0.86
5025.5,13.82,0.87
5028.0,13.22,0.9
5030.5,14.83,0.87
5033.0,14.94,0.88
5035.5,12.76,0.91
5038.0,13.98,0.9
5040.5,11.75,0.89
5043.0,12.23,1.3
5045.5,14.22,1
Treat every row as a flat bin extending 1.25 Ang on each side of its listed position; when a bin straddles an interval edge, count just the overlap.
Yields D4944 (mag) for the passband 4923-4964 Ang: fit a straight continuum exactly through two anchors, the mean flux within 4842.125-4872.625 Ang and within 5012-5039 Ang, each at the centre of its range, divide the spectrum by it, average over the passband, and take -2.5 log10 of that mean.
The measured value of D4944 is -0.06 mag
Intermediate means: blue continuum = 14.7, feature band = 14.9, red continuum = 13.4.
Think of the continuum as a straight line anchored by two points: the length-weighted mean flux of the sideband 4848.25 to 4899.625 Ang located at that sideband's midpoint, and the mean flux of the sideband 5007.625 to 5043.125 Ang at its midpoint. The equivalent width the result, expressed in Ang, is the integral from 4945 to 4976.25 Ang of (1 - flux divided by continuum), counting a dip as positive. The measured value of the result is -2.71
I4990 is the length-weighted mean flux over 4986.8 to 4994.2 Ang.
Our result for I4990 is 14.9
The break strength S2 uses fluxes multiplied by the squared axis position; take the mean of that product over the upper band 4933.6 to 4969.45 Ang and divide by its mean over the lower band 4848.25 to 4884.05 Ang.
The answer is 1.0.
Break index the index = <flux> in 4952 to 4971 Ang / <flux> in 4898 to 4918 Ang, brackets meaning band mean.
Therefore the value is 0.95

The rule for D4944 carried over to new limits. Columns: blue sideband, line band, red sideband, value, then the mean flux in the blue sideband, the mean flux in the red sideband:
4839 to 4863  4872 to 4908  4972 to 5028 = -0.008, 15.1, 14.2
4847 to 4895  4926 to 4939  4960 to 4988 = -0.024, 14.4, 15.4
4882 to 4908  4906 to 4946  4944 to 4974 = 0.033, 15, 15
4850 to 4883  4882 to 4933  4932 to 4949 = 0.010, 14.5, 15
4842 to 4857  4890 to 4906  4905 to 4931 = -0.042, 15.7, 14.4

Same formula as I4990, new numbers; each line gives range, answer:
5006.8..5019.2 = 13.1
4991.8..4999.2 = 15.2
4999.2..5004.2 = 12.6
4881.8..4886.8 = 14.1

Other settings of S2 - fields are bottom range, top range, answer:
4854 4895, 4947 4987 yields 1.10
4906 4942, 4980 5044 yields 0.98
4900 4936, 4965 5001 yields 1.06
